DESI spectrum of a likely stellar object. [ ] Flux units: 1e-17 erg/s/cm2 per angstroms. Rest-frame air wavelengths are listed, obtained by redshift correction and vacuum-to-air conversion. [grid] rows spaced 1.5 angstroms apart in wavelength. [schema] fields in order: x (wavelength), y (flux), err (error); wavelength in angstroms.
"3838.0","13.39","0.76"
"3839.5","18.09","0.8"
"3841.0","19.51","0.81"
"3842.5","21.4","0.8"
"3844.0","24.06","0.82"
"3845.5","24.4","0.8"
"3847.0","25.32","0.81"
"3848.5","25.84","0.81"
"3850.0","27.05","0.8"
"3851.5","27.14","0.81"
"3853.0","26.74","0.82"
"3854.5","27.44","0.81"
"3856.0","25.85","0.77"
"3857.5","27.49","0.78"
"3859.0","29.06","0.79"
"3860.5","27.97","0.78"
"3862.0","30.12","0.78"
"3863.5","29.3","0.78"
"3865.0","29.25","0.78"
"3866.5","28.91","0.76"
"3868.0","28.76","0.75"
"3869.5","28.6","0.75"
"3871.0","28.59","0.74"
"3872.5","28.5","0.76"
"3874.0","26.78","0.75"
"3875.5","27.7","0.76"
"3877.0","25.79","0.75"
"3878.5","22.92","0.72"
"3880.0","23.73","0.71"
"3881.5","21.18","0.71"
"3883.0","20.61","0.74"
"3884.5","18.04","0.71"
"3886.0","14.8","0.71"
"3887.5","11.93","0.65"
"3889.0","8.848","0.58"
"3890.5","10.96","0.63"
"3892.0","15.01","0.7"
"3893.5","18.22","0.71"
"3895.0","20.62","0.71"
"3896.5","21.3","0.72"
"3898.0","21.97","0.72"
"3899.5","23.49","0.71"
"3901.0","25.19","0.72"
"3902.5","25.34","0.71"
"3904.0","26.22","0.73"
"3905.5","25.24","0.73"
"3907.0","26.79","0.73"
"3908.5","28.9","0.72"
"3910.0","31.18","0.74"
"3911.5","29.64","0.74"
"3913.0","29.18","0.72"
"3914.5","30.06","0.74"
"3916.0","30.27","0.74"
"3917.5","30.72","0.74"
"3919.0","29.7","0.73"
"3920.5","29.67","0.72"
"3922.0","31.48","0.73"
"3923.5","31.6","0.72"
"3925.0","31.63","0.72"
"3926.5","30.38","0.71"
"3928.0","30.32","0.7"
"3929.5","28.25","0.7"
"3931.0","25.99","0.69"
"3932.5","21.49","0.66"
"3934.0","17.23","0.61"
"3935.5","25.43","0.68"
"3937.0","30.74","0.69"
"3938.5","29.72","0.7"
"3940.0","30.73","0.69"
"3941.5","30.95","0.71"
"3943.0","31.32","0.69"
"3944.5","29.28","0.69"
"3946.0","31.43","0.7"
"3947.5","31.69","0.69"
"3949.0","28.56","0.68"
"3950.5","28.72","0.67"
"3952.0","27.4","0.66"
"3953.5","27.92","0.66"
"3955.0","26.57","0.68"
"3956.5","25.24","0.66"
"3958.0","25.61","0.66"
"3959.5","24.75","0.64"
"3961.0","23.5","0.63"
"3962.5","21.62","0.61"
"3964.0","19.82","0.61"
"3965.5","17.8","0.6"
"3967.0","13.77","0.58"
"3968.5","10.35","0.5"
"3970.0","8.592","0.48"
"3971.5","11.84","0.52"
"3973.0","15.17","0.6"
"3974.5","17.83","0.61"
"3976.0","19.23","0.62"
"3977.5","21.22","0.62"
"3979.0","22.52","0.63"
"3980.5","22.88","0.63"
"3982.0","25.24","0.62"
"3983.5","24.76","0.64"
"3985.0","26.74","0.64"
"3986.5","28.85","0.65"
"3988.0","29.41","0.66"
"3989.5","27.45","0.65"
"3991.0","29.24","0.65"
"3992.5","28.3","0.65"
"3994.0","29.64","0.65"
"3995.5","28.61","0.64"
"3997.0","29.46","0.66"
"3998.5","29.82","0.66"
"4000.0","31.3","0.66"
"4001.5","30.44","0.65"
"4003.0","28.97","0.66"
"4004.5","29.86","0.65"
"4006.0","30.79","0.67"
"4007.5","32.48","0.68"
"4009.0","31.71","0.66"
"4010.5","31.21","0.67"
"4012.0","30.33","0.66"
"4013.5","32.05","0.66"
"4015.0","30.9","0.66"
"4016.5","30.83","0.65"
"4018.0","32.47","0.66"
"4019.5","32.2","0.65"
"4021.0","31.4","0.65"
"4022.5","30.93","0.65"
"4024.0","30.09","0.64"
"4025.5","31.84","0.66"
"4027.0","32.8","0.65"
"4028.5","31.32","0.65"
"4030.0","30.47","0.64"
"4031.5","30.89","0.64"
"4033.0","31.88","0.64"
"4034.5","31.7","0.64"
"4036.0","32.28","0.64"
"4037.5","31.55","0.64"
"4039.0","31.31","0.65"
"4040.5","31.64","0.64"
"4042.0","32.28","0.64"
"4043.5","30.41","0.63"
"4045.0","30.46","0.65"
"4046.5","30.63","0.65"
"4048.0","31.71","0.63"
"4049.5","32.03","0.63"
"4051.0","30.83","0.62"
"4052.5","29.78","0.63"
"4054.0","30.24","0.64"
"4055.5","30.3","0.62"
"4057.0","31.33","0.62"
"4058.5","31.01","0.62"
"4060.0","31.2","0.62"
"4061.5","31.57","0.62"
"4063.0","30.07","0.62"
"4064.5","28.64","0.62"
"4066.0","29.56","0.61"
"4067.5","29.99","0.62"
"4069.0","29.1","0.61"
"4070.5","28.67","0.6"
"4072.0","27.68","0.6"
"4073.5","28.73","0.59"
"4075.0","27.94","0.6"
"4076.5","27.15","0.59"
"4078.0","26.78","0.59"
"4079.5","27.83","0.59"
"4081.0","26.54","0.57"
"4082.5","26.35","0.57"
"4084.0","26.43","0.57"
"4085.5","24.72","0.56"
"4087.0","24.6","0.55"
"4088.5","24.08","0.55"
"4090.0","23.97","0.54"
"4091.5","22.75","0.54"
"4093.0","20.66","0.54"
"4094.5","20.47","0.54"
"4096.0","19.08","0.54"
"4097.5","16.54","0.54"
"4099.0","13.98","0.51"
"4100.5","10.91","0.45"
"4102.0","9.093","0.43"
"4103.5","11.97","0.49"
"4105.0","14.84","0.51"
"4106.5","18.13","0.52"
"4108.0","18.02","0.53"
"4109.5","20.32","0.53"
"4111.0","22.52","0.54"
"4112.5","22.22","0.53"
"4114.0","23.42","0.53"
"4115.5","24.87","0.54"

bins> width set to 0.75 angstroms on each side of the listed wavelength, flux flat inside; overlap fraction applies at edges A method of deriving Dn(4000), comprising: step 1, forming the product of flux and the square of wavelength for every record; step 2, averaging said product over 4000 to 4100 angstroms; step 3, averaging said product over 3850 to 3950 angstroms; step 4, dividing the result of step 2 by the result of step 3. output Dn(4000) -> 1.19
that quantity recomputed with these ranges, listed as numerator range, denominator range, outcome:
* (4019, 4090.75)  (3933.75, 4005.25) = 1.23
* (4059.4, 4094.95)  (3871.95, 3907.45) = 1.39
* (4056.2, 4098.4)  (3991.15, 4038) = 0.88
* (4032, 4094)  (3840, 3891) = 1.32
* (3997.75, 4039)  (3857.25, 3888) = 1.33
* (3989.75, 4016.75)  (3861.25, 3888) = 1.30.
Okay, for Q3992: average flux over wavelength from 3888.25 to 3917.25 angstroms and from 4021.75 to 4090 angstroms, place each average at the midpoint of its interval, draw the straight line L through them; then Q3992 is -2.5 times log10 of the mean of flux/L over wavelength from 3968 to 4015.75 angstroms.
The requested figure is 0.06 mag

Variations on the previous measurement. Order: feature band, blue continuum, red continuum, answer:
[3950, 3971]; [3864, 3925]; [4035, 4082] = 0.248 mag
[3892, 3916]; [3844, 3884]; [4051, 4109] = 0.036 mag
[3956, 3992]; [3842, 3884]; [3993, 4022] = 0.358 mag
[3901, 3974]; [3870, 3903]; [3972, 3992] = -0.162 mag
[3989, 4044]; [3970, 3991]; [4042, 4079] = -0.200 mag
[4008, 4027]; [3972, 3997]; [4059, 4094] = -0.219 mag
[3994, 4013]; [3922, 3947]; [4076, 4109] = -0.207 mag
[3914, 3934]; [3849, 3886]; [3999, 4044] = -0.029 mag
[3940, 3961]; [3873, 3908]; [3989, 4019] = -0.096 mag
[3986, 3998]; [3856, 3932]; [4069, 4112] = -0.213 mag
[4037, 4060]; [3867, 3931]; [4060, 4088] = -0.130 mag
